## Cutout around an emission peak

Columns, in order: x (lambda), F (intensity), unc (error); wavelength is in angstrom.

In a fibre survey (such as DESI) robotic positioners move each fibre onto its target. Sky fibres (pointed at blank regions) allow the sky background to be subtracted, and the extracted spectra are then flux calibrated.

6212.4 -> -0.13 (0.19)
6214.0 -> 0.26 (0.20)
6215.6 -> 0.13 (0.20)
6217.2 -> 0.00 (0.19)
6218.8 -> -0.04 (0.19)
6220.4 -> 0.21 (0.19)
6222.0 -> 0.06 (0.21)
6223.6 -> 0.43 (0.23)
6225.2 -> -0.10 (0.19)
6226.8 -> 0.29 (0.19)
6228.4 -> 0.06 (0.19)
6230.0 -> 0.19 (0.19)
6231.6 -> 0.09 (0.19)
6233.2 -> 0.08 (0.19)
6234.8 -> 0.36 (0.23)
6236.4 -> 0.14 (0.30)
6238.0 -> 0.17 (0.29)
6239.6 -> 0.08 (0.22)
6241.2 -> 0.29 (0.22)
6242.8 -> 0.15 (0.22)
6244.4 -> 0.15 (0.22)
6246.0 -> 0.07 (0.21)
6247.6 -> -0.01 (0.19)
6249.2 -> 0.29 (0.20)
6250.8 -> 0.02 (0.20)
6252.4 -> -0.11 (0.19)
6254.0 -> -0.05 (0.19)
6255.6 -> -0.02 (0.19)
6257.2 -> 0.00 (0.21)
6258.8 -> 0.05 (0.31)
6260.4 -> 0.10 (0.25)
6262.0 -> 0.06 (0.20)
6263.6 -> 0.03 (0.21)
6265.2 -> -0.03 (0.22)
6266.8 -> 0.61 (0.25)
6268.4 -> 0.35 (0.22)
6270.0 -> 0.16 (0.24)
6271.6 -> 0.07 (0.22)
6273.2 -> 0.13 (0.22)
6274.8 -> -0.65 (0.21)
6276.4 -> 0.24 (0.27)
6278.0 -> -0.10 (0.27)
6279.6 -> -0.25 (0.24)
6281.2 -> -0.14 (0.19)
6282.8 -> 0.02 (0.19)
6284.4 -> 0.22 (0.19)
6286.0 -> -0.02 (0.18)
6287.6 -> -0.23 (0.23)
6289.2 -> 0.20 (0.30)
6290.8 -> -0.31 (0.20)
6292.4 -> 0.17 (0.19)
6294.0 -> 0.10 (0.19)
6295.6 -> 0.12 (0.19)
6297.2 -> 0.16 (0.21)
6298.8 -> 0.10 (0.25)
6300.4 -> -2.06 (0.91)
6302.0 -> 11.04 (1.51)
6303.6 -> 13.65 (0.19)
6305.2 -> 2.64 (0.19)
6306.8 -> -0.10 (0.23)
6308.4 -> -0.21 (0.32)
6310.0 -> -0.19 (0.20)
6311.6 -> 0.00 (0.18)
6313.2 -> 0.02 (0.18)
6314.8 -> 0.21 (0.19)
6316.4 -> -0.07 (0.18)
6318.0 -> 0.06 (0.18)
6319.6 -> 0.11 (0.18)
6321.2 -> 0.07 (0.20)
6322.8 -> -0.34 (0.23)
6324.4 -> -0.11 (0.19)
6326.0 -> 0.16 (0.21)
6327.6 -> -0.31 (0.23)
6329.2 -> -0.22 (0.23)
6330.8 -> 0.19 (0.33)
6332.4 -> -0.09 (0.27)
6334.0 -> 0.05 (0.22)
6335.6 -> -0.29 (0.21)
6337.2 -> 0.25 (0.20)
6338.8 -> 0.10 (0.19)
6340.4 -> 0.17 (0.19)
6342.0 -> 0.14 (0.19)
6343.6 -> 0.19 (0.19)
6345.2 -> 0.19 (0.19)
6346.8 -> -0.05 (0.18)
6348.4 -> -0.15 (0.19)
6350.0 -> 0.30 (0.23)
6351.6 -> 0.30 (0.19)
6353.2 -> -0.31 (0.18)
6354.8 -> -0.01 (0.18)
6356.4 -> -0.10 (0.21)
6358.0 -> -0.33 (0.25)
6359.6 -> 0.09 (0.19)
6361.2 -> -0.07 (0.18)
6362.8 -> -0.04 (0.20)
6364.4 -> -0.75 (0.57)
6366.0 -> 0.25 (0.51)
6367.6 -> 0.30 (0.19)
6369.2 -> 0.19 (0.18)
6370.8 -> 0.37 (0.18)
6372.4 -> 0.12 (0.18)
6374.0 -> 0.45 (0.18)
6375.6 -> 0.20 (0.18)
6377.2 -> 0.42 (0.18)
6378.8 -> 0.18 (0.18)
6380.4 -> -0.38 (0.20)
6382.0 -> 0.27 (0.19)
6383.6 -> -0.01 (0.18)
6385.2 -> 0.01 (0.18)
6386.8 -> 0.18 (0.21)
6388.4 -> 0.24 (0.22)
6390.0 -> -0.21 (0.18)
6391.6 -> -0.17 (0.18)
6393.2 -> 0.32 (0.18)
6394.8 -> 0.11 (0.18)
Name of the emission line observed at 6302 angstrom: Mg II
